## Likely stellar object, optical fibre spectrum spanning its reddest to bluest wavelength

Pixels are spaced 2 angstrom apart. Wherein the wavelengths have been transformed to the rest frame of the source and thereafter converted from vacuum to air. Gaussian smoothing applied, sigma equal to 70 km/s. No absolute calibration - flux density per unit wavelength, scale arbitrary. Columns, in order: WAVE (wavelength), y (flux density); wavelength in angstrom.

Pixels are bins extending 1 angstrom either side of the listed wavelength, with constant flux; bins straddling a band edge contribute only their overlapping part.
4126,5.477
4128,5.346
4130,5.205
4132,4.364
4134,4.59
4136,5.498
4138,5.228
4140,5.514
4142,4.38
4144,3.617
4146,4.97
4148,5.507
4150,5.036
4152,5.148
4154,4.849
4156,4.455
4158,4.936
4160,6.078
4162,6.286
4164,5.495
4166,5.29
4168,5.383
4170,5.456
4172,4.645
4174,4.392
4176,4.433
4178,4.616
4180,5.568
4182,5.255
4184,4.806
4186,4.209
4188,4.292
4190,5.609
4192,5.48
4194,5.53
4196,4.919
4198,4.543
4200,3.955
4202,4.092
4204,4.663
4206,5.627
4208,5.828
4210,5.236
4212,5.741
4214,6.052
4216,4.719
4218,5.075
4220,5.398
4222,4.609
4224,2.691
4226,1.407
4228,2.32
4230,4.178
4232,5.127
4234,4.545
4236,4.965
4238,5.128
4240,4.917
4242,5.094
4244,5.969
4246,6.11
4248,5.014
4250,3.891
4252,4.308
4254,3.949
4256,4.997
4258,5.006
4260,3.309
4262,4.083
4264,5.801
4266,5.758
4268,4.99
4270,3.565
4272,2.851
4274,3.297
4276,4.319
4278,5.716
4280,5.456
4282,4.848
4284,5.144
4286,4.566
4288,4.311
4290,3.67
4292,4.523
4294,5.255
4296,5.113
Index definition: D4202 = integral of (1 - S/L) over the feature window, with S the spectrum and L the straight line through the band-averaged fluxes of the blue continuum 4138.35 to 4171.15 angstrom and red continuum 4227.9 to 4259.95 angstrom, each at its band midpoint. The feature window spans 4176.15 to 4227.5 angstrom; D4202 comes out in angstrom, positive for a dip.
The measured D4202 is 1.80 angstrom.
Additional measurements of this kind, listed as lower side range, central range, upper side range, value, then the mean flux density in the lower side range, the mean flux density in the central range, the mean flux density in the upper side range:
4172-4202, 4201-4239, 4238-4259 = 2.10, 4.8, 4.6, 4.94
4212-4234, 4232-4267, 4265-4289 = -3.80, 4.25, 4.88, 4.57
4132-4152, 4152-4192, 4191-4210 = -1.02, 4.91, 5.07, 4.97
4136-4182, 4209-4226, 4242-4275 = 0.18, 5.07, 4.73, 4.57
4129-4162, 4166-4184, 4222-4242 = -1.21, 5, 4.98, 4.01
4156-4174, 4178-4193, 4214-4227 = -0.35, 5.33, 5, 4.14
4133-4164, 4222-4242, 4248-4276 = 2.21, 5.09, 4.01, 4.32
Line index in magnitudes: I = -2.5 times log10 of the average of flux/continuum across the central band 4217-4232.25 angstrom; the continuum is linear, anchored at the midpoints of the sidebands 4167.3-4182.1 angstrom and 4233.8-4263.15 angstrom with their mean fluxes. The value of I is 0.26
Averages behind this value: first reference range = 4.94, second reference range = 4.76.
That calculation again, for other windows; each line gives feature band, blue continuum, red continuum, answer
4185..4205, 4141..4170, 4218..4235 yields -0.07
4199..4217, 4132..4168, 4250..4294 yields -0.06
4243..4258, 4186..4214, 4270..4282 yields -0.08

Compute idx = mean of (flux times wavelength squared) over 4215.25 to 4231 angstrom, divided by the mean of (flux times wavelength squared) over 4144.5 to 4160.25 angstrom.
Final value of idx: 0.8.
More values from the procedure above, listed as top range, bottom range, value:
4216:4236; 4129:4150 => 0.86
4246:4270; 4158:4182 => 0.93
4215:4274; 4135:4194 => 0.92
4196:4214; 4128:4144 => 1.06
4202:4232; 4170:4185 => 0.95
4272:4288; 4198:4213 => 0.96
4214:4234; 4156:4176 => 0.80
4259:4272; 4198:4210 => 0.95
